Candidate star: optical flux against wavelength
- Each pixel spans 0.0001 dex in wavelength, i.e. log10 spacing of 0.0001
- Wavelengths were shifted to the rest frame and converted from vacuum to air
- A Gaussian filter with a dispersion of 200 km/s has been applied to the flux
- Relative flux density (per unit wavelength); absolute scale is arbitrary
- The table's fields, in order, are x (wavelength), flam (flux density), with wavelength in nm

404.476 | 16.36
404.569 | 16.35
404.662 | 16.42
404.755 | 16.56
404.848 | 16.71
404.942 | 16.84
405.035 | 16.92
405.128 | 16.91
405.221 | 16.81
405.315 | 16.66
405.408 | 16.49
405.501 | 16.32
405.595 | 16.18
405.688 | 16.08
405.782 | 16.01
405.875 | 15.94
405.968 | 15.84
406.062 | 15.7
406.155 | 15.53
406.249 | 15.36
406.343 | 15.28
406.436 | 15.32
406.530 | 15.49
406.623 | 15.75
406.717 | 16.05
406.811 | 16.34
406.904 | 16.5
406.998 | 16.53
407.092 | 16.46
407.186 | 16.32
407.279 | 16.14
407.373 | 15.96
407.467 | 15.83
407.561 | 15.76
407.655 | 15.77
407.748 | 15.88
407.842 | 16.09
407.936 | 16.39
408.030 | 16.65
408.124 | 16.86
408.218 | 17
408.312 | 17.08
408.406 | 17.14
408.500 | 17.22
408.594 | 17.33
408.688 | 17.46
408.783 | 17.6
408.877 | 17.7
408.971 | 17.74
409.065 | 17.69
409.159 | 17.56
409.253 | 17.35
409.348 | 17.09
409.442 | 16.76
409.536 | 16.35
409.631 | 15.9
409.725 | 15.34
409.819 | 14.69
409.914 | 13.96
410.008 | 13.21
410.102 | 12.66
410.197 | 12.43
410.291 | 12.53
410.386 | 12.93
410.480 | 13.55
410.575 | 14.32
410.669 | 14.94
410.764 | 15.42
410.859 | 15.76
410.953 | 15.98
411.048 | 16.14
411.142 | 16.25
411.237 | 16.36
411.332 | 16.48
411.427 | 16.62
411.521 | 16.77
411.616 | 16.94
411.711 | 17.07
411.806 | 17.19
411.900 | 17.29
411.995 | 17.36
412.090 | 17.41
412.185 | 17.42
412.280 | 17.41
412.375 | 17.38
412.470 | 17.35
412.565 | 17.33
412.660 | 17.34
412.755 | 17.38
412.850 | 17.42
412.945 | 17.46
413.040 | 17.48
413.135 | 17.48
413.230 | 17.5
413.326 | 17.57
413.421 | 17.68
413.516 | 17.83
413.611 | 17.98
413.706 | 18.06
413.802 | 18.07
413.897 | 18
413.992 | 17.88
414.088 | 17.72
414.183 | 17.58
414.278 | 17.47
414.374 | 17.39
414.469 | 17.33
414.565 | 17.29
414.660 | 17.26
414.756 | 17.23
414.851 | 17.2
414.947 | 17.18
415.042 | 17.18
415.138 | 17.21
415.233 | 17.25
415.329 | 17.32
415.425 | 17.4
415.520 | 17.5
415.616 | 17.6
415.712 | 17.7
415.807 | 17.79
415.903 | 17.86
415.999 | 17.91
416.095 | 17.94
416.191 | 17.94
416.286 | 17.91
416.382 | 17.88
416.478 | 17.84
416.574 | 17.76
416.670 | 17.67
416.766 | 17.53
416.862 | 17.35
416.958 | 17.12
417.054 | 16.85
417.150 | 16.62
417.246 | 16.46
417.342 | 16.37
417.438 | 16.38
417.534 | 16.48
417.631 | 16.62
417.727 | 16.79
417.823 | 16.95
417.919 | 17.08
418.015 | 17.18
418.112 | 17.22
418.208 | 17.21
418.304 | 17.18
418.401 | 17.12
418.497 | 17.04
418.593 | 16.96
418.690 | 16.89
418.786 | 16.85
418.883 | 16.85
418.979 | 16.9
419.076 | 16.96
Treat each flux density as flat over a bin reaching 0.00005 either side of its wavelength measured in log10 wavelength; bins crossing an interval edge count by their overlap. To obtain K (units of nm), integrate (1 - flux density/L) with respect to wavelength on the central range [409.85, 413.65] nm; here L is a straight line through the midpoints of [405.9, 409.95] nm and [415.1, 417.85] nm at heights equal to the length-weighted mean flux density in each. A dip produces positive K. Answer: 0.13 nm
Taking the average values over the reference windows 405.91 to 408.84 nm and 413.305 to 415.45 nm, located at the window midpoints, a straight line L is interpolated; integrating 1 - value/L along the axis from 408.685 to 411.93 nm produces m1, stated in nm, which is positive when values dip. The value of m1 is 0.19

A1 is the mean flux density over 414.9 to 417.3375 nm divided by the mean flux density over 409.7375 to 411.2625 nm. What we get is 1.21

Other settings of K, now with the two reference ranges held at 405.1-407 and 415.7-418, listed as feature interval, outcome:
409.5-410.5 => 0.15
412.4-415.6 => -0.10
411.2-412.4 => -0.03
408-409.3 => -0.08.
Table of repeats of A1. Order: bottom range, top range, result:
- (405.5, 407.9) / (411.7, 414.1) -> 1.10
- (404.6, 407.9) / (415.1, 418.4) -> 1.07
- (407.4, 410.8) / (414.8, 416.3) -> 1.11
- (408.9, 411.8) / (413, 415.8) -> 1.12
